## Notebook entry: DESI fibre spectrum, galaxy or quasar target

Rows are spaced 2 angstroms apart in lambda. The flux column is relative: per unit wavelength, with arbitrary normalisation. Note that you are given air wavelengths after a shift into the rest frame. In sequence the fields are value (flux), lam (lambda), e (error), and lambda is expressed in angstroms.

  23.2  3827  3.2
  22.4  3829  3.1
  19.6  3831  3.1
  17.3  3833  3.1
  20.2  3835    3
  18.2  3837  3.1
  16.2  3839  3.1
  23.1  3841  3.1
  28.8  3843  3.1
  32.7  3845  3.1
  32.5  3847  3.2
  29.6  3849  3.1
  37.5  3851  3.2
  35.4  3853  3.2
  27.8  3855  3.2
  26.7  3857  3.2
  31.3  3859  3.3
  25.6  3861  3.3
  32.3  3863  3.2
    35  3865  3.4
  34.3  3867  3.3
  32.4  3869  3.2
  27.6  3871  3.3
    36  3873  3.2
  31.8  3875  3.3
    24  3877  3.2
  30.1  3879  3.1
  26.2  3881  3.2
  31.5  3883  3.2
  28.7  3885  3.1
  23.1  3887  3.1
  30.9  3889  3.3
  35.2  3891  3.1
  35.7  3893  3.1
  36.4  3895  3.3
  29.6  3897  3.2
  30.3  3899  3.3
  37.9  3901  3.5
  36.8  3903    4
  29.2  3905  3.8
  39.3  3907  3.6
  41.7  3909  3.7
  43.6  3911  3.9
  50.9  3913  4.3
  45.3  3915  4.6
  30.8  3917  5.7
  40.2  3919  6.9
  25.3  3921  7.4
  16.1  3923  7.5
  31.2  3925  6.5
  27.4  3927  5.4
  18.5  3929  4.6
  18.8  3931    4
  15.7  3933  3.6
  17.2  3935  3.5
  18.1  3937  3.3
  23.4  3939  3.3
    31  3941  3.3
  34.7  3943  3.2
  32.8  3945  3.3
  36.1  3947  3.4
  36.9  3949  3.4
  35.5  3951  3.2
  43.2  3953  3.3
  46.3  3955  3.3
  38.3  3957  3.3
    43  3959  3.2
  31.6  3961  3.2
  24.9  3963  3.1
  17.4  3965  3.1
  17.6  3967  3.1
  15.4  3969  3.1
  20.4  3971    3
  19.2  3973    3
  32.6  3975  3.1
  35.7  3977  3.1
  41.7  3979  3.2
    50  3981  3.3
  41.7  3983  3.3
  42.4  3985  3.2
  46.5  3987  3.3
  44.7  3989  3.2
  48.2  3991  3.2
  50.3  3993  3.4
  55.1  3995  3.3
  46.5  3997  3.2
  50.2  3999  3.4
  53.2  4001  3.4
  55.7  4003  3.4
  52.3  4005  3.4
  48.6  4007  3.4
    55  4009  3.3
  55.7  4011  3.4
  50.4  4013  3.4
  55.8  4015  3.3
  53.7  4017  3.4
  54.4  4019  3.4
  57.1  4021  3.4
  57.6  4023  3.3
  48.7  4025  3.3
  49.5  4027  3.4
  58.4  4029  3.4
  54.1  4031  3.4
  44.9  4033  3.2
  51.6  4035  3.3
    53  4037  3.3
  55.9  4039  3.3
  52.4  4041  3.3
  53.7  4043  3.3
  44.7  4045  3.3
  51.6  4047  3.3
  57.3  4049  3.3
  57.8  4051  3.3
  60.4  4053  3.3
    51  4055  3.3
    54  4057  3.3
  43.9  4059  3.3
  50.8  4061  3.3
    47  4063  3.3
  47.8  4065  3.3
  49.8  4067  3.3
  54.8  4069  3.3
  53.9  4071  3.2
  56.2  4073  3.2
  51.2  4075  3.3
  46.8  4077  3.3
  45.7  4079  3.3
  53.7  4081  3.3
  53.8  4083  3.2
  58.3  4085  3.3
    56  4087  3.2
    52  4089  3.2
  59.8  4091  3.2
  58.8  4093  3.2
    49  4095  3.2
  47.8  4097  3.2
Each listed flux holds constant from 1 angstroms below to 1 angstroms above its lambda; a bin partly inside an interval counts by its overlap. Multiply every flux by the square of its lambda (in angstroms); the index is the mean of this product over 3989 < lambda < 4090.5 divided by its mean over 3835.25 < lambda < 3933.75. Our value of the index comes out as 1.85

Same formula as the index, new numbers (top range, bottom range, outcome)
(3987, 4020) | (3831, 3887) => 1.96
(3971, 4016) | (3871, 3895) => 1.61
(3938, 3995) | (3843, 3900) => 1.20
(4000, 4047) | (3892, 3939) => 1.80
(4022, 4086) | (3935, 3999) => 1.53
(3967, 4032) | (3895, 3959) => 1.48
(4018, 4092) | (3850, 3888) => 1.91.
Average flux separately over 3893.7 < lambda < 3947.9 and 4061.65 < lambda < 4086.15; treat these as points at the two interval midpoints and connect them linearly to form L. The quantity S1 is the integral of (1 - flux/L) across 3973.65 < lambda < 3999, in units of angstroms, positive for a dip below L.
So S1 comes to -2.88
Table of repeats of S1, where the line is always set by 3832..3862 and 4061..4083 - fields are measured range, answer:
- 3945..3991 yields 5.7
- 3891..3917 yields -3.7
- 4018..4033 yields -2.5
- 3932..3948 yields 4.7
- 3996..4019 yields -4.5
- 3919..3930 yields 3.1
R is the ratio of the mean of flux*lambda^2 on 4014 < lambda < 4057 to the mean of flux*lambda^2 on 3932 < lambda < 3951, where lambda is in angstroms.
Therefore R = 2.0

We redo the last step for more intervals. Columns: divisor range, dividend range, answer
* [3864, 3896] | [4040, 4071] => 1.82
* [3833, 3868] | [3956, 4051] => 1.74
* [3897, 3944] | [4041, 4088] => 1.84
